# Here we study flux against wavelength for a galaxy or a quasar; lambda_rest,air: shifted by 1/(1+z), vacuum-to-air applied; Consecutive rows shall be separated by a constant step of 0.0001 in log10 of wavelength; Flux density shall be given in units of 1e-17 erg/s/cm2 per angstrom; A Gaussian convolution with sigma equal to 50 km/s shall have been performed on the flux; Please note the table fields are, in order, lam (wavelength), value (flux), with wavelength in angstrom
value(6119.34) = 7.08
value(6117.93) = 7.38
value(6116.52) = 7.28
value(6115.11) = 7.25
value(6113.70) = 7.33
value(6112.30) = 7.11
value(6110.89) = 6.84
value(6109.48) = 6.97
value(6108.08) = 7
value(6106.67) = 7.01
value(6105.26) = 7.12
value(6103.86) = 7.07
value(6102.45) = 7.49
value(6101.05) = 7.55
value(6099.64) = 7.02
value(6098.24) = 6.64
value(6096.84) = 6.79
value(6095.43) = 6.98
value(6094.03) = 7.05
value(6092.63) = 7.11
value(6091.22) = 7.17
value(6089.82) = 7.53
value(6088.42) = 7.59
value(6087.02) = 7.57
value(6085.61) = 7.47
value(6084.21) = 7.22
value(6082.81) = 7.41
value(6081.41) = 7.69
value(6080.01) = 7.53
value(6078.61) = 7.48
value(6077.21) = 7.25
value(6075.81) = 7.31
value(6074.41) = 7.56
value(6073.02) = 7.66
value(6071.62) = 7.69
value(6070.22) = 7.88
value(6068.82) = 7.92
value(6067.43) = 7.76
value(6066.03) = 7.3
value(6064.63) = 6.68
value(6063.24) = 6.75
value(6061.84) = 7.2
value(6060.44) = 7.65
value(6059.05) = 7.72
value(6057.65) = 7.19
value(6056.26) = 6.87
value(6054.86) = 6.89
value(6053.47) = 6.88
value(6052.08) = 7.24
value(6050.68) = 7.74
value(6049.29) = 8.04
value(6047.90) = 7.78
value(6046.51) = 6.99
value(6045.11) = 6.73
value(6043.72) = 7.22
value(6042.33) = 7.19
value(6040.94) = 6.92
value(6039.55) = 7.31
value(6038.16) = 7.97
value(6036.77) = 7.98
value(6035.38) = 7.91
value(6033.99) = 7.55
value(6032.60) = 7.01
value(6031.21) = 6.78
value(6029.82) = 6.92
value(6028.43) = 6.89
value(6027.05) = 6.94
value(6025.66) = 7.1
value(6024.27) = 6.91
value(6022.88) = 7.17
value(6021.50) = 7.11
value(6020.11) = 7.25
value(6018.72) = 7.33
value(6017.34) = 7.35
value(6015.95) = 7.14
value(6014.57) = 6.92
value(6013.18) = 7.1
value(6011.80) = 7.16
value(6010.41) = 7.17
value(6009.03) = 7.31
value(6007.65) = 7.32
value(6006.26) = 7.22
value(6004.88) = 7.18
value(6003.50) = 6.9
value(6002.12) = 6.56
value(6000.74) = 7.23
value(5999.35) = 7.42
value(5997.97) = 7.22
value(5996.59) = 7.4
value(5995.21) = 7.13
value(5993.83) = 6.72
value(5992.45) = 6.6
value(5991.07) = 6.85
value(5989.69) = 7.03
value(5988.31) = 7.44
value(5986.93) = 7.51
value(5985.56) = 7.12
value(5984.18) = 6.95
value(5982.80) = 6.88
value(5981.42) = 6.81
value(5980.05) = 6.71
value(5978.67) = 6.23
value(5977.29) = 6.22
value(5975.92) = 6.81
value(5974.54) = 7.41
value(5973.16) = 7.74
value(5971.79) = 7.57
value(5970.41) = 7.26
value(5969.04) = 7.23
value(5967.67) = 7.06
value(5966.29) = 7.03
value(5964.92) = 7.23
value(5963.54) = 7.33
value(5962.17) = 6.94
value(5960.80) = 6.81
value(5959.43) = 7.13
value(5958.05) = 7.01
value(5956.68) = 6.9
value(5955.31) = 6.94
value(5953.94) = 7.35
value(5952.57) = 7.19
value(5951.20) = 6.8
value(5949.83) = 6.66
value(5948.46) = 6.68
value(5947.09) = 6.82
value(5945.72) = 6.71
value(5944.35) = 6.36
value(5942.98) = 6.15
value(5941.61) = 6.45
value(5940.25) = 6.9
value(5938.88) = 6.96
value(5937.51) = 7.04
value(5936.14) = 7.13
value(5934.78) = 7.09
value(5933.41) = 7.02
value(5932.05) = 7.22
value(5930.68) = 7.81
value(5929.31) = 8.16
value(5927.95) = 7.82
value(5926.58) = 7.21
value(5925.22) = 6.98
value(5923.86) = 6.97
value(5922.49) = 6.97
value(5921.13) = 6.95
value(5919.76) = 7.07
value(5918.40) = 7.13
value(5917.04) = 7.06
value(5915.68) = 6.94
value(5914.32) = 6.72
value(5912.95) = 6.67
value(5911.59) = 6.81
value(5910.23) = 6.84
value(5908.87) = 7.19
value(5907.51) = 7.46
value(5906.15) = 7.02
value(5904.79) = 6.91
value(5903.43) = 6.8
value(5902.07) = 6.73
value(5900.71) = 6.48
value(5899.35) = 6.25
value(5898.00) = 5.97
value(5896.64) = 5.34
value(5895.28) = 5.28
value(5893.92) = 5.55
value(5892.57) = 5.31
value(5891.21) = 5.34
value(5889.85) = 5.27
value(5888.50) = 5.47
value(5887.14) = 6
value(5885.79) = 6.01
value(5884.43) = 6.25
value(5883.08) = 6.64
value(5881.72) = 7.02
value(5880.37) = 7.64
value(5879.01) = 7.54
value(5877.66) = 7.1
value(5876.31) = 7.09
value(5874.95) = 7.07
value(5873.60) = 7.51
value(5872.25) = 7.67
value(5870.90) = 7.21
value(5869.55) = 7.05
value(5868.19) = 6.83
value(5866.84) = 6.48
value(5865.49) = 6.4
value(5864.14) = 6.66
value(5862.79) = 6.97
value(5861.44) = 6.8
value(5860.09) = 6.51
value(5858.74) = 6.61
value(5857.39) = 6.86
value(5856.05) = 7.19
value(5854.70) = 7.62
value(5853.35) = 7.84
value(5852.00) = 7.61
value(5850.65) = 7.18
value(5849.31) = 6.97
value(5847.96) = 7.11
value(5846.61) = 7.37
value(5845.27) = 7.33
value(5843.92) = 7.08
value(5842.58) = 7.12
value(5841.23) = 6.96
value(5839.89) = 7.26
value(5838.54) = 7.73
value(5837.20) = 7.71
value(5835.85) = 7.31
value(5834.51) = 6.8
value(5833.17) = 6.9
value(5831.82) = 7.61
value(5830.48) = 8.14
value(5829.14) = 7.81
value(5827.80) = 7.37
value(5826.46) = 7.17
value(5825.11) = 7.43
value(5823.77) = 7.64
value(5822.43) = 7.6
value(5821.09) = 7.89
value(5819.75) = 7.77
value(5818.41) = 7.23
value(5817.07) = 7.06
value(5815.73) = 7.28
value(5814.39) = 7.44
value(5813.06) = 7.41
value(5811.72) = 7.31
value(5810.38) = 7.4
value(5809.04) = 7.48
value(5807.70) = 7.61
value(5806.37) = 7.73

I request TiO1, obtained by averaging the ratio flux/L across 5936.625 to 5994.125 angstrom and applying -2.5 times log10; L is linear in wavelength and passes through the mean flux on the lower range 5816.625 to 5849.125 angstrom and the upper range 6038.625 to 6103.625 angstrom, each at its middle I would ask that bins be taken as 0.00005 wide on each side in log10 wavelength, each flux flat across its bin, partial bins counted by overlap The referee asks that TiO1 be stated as 0.06 mag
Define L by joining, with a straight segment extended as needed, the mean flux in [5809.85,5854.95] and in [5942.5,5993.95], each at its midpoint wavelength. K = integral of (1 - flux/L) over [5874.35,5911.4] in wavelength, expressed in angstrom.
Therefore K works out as 3.9 angstrom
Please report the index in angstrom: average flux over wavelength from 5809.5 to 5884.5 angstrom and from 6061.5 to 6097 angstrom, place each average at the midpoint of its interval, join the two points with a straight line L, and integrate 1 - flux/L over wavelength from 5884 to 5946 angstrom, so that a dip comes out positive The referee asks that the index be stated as 5.3 angstrom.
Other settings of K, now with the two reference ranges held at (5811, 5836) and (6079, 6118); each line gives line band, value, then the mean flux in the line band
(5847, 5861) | 0.5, 7.15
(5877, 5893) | 2.3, 6.31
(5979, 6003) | 0.9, 7.02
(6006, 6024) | 0.2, 7.19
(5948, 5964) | 0.8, 6.98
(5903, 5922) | 1.0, 6.97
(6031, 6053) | -0.4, 7.41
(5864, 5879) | 0.7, 7.04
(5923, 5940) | 0.2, 7.27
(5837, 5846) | 0.2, 7.3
